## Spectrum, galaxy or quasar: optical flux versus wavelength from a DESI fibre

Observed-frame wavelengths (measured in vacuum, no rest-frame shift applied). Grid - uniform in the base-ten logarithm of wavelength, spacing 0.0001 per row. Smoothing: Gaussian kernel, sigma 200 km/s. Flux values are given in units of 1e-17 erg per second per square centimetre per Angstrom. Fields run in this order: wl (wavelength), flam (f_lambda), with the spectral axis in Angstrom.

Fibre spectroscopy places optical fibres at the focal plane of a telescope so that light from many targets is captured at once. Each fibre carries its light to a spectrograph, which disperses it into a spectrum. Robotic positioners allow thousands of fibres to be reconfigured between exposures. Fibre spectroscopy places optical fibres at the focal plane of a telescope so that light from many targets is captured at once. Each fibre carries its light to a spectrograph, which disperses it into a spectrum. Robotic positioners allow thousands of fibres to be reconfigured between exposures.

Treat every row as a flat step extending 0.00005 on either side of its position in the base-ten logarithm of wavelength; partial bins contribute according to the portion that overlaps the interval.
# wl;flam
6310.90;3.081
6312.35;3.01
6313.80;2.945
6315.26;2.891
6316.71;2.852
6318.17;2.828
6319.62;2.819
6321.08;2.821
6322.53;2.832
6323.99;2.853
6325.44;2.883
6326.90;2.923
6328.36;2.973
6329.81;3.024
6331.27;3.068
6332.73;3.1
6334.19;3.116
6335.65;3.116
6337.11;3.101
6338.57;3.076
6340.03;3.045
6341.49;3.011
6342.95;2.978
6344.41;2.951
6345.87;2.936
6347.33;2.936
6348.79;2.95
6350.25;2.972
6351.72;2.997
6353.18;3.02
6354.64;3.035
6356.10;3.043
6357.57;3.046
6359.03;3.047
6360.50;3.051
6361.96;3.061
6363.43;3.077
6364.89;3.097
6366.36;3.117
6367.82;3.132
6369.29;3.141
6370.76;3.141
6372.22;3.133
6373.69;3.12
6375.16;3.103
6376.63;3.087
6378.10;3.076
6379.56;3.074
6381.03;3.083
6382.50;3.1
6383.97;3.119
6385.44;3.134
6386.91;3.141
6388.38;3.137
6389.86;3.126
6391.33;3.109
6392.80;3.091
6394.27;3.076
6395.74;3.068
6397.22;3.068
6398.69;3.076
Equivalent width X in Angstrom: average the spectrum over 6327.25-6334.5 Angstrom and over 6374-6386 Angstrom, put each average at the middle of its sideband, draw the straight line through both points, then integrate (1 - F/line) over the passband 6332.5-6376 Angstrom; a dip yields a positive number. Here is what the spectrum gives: 0.2 Angstrom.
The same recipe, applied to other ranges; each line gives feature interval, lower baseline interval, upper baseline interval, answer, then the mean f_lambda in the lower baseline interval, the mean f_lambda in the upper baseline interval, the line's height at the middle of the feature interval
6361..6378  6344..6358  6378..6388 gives -0.27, 2.99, 3.11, 3.06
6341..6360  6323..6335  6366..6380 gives 0.35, 2.99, 3.11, 3.05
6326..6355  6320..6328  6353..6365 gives -0.62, 2.86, 3.05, 2.95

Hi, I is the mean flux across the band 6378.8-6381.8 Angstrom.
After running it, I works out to 3.09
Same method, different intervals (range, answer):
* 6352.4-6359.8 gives 3.04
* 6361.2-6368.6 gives 3.1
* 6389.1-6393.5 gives 3.1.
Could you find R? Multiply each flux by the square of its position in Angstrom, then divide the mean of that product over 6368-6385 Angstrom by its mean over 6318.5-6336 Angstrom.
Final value 1.07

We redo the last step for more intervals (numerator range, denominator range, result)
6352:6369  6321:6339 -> 1.03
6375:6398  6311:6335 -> 1.08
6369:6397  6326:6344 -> 1.04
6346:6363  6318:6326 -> 1.07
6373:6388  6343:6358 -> 1.05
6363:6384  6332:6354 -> 1.04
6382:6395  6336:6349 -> 1.05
